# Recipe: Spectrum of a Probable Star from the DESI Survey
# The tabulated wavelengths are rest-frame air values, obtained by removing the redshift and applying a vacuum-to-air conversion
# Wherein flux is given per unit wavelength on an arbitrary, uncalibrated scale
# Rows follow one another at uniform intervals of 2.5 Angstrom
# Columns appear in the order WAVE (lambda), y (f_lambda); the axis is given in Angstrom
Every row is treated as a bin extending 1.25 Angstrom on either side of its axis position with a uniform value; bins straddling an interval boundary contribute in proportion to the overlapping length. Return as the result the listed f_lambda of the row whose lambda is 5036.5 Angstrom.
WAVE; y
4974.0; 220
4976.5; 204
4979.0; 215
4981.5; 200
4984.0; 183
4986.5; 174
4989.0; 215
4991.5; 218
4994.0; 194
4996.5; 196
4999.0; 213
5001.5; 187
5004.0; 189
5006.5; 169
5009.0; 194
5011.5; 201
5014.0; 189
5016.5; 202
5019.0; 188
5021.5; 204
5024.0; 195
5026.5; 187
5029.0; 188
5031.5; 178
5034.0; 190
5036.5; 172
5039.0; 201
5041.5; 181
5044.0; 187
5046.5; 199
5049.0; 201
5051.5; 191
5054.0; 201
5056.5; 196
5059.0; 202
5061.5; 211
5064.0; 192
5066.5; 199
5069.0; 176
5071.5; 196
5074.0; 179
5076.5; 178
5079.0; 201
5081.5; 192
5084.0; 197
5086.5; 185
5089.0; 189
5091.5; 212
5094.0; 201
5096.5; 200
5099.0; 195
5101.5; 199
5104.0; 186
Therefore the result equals 172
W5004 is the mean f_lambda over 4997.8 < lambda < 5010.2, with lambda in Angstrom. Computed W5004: 190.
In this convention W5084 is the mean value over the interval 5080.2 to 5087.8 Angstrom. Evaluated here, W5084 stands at 191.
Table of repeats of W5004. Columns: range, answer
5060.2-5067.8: 201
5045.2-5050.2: 200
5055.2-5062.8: 203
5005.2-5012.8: 188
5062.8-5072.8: 191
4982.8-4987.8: 179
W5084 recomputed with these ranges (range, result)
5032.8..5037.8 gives 181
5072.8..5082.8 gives 188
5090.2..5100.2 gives 202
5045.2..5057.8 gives 198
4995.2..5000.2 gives 204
